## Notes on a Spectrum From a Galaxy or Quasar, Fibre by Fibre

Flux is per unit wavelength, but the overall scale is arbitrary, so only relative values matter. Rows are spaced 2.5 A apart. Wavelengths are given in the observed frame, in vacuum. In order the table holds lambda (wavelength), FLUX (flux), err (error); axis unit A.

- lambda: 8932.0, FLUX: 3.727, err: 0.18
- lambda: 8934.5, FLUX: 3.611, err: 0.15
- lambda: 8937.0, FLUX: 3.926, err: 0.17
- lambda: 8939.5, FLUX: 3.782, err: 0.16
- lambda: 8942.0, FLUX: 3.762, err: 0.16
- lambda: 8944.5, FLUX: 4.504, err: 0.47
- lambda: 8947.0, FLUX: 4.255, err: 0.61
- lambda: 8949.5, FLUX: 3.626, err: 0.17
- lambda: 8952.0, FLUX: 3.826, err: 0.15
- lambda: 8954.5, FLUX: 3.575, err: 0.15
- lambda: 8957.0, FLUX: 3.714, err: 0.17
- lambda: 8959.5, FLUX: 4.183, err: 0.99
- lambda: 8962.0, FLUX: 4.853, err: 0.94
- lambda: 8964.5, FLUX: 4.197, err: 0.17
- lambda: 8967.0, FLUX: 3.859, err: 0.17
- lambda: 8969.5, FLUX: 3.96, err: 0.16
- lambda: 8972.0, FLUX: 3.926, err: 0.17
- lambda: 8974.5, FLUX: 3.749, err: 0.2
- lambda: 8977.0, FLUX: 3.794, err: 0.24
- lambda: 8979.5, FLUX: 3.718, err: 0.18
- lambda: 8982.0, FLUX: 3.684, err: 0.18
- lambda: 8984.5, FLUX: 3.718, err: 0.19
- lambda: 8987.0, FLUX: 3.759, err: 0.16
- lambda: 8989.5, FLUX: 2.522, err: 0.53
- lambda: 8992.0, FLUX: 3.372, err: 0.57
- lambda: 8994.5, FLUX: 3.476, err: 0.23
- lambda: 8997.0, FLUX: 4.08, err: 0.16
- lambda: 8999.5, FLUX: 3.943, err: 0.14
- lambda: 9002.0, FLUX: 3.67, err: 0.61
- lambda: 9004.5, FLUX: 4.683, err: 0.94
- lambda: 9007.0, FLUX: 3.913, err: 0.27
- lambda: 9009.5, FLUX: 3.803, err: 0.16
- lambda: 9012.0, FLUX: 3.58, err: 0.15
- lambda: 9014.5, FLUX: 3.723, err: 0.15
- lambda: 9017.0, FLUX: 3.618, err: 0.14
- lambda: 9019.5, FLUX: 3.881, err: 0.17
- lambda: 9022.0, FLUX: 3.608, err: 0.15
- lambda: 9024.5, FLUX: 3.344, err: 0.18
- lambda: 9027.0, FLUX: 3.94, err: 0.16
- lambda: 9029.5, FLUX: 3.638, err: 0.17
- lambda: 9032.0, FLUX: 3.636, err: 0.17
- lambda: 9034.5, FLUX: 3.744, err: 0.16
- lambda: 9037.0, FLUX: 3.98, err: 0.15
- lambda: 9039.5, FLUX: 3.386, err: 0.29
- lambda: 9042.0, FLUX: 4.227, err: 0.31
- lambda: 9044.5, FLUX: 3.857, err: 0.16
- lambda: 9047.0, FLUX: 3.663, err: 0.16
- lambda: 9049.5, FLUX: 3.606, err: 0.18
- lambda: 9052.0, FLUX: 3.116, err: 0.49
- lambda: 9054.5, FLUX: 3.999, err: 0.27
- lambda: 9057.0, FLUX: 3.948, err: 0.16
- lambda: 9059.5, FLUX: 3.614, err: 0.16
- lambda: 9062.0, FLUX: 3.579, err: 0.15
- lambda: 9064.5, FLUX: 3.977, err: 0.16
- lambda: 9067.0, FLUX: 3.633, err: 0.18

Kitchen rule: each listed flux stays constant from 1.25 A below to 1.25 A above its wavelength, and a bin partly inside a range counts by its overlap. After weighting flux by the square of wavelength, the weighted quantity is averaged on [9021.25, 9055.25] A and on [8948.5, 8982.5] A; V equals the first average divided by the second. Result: 0.96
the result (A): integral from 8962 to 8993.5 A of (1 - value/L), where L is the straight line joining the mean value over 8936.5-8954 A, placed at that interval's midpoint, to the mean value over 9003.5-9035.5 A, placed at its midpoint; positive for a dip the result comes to 1.1 A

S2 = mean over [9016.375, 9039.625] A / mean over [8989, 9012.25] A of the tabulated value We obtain 1.0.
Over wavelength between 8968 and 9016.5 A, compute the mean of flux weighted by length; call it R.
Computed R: 3.74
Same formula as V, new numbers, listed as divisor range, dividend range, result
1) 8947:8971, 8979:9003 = 0.91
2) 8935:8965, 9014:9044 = 0.95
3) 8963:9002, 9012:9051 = 1.01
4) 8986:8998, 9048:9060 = 1.08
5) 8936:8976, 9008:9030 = 0.94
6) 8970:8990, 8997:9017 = 1.07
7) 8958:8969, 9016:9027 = 0.87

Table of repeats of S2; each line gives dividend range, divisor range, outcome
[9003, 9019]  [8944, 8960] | 0.99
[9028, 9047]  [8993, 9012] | 0.97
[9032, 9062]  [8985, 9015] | 1.01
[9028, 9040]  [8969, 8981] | 0.97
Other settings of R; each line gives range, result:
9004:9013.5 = 3.93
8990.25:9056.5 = 3.74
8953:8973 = 4.03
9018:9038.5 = 3.72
